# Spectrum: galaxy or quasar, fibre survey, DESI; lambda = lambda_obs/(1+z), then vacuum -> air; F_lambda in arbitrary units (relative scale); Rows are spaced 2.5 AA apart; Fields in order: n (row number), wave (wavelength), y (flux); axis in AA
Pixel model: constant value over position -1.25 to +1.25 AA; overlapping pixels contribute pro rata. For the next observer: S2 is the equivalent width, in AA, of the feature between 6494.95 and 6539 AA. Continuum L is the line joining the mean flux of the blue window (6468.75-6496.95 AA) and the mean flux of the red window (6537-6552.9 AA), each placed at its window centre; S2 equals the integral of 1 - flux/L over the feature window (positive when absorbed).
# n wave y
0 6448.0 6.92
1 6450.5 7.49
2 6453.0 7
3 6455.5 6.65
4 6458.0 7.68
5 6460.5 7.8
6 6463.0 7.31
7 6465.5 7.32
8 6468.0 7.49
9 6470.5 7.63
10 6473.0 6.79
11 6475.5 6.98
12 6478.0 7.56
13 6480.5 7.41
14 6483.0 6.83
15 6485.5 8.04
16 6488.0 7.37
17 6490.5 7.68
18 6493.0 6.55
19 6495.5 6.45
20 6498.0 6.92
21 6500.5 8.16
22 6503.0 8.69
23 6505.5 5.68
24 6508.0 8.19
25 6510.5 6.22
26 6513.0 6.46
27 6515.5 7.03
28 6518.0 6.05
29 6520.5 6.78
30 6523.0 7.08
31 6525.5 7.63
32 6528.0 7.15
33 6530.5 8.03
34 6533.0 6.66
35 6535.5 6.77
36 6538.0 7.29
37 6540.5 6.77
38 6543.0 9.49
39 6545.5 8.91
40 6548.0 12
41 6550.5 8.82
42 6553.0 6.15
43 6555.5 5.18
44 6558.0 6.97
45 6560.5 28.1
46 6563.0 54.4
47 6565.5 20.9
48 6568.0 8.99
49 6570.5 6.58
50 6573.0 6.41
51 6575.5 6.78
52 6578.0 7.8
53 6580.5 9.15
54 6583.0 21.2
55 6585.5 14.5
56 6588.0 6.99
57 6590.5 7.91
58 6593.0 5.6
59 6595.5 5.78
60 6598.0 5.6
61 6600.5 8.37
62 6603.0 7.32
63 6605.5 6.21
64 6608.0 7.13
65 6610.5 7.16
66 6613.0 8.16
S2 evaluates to 5.2 AA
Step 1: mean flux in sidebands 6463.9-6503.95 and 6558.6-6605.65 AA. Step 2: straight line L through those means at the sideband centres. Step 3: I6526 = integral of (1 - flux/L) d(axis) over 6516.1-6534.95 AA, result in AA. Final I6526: 5.0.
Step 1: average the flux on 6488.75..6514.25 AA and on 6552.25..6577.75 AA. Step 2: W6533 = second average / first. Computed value 2.10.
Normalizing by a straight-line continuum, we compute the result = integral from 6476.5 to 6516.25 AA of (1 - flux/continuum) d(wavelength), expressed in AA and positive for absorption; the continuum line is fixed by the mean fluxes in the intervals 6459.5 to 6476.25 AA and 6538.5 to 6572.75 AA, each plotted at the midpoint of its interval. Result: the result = 9.0 AA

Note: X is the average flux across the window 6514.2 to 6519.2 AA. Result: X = 6.54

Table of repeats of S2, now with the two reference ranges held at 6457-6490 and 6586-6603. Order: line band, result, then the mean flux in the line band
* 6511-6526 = 1.07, 6.77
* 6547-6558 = -0.95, 7.83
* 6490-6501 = 0.45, 7.05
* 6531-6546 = -0.76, 7.6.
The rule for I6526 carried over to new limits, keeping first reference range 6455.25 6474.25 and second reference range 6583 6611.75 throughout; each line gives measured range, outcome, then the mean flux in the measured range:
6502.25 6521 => 1.93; 6.84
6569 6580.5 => 1.15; 7.18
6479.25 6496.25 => 0.64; 7.21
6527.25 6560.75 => -3.48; 8.63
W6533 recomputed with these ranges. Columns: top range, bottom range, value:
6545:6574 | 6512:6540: 2.10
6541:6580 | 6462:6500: 1.79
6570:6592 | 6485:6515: 1.36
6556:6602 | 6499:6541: 1.79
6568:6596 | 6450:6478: 1.24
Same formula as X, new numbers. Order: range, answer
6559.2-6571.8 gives 23.7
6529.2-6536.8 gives 7.15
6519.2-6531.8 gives 7.33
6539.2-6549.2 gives 9.27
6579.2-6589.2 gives 13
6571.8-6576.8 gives 6.61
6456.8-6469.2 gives 7.52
